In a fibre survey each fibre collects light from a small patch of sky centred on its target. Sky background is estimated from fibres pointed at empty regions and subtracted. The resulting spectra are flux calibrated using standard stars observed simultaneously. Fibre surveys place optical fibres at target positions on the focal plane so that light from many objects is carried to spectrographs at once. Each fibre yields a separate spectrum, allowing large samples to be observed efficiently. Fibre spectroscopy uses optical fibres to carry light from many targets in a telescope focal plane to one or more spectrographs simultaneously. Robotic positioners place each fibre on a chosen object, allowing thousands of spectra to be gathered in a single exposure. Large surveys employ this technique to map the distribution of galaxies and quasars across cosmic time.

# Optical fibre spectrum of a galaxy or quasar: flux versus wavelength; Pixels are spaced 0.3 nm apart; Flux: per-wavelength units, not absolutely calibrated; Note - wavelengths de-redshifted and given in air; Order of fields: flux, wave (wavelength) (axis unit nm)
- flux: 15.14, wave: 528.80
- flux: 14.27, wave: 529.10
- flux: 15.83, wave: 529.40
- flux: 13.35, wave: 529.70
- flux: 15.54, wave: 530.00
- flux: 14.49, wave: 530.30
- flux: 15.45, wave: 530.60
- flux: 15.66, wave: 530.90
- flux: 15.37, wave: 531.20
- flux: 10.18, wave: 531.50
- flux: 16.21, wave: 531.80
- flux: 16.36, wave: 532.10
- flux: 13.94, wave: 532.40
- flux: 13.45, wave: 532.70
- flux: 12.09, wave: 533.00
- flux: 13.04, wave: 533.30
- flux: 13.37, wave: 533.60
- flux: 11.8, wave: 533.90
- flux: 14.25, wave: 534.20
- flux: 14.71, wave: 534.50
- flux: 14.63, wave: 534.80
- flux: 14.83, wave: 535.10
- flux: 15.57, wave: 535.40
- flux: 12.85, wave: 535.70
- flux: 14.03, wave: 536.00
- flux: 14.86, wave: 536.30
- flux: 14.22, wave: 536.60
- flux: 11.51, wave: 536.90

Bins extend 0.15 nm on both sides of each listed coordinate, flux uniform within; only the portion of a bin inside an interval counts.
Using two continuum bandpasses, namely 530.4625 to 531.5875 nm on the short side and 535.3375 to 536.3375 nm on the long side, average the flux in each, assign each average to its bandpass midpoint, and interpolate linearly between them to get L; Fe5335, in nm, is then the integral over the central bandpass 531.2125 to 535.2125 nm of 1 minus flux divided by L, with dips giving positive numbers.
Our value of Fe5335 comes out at 0.132 nm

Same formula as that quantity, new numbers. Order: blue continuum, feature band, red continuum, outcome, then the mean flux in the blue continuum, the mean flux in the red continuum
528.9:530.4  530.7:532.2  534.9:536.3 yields -0.01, 14.7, 14.4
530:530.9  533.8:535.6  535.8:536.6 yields 0.02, 15.2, 14.3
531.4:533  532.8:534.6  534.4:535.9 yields 0.13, 14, 14.5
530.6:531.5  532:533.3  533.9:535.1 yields 0.06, 14.6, 14.2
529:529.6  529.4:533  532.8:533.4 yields -0.19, 15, 12.6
